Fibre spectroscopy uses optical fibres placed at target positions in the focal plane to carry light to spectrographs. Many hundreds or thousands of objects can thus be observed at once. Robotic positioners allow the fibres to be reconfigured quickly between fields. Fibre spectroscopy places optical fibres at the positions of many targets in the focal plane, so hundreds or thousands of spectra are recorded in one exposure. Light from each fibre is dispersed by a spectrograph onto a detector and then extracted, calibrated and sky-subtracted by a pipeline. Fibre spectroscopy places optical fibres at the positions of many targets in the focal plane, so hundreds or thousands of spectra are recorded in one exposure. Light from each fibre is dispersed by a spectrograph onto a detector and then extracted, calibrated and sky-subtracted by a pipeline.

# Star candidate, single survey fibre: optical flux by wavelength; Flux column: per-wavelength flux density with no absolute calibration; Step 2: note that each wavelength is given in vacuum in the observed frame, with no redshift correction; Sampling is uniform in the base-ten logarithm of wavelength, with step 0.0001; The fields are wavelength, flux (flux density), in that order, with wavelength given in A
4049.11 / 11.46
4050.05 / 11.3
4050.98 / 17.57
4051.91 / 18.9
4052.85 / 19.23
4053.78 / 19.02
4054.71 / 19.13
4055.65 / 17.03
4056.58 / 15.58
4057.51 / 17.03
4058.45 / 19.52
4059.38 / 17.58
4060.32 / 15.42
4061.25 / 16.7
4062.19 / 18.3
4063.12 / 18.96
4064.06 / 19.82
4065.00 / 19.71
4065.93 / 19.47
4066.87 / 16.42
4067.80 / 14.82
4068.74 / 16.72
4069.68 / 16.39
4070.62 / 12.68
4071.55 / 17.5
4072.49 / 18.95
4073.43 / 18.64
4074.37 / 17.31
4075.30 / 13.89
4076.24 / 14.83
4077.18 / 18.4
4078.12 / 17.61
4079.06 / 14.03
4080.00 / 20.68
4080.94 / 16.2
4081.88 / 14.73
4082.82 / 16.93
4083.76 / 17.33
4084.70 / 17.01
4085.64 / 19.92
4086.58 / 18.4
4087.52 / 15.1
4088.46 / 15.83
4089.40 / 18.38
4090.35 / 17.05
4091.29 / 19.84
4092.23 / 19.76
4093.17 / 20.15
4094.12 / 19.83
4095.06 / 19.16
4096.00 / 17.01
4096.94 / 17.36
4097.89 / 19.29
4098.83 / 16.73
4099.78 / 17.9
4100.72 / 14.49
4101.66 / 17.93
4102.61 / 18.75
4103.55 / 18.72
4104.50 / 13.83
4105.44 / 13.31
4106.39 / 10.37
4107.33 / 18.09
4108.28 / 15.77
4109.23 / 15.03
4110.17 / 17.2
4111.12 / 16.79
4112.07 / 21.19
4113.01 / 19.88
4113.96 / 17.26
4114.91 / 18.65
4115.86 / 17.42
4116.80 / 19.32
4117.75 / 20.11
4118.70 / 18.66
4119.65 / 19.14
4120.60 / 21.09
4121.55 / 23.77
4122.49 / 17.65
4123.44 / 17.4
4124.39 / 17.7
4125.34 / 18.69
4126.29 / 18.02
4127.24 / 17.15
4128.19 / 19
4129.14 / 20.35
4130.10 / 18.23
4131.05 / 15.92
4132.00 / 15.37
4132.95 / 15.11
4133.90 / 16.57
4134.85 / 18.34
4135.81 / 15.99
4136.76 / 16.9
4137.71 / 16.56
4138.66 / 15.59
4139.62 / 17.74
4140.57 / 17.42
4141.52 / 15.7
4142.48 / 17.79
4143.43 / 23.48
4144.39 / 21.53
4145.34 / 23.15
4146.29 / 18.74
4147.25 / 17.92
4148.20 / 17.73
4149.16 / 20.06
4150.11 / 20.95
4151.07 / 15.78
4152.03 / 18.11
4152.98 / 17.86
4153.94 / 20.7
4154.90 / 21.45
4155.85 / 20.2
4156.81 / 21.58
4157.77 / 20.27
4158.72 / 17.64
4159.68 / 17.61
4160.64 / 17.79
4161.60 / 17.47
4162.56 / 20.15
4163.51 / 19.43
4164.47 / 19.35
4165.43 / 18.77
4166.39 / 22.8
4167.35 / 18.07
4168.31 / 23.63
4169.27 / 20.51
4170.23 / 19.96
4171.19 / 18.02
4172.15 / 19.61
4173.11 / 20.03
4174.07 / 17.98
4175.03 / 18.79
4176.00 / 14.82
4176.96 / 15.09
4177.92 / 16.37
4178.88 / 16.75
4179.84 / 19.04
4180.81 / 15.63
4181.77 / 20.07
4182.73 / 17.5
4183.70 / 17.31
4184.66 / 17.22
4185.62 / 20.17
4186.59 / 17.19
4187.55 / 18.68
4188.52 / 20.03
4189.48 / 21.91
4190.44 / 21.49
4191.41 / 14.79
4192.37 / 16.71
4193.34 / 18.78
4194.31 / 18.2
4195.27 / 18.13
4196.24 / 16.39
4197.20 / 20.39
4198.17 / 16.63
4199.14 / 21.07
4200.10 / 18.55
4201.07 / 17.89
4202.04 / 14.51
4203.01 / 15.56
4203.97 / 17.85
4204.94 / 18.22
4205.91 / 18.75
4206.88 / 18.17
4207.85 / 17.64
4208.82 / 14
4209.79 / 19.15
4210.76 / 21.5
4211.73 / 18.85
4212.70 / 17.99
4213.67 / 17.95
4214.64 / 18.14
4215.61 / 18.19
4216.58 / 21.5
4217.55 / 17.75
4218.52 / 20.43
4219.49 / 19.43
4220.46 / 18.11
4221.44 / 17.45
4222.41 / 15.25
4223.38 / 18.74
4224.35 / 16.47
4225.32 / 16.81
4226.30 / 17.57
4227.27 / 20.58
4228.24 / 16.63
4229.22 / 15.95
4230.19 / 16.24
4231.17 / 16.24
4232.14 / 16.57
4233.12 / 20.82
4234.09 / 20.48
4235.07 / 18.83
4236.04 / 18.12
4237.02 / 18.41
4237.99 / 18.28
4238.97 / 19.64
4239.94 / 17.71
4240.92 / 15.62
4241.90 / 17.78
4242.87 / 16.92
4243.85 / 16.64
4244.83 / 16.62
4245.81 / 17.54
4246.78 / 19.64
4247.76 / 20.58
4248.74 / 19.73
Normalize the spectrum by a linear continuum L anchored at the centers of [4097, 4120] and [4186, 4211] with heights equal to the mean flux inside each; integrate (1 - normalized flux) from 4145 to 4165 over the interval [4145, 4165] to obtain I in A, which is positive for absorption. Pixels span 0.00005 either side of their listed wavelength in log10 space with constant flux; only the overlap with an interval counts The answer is -1.7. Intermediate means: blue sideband 17.3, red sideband 18.1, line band 19.2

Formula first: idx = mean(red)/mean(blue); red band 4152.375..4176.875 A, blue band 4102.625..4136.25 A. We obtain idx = 1.09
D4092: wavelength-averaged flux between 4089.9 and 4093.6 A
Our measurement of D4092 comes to 19.2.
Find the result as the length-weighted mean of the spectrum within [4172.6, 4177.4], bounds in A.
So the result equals 17.4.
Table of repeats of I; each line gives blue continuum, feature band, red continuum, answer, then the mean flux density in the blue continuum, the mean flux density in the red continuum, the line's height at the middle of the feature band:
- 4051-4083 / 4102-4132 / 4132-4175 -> 0.6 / 17.3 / 18.9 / 18.2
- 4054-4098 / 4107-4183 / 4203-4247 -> -3.4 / 17.5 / 18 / 17.7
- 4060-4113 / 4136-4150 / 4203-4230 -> -0.8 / 17.2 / 18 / 17.6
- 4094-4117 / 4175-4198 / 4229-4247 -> -0.5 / 17.2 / 17.8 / 17.6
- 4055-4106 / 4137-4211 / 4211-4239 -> -2.8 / 17.3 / 18.2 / 17.9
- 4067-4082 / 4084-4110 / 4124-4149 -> -0.3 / 16.5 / 18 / 17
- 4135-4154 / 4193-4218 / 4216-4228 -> 0.3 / 18.4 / 18.3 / 18.3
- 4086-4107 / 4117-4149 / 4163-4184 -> -0.8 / 17.3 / 18.6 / 17.9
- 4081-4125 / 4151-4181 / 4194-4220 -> -1.3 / 17.8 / 18.3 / 18.1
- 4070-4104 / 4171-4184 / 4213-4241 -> 0.2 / 17.5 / 18.1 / 17.9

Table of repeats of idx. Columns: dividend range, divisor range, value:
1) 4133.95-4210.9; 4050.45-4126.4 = 1.05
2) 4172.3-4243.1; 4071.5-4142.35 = 1.03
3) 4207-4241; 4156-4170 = 0.92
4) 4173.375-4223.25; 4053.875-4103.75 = 1.03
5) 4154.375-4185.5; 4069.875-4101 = 1.08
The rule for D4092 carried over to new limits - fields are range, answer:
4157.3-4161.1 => 18.3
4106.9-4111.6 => 16.5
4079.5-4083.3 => 17.1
